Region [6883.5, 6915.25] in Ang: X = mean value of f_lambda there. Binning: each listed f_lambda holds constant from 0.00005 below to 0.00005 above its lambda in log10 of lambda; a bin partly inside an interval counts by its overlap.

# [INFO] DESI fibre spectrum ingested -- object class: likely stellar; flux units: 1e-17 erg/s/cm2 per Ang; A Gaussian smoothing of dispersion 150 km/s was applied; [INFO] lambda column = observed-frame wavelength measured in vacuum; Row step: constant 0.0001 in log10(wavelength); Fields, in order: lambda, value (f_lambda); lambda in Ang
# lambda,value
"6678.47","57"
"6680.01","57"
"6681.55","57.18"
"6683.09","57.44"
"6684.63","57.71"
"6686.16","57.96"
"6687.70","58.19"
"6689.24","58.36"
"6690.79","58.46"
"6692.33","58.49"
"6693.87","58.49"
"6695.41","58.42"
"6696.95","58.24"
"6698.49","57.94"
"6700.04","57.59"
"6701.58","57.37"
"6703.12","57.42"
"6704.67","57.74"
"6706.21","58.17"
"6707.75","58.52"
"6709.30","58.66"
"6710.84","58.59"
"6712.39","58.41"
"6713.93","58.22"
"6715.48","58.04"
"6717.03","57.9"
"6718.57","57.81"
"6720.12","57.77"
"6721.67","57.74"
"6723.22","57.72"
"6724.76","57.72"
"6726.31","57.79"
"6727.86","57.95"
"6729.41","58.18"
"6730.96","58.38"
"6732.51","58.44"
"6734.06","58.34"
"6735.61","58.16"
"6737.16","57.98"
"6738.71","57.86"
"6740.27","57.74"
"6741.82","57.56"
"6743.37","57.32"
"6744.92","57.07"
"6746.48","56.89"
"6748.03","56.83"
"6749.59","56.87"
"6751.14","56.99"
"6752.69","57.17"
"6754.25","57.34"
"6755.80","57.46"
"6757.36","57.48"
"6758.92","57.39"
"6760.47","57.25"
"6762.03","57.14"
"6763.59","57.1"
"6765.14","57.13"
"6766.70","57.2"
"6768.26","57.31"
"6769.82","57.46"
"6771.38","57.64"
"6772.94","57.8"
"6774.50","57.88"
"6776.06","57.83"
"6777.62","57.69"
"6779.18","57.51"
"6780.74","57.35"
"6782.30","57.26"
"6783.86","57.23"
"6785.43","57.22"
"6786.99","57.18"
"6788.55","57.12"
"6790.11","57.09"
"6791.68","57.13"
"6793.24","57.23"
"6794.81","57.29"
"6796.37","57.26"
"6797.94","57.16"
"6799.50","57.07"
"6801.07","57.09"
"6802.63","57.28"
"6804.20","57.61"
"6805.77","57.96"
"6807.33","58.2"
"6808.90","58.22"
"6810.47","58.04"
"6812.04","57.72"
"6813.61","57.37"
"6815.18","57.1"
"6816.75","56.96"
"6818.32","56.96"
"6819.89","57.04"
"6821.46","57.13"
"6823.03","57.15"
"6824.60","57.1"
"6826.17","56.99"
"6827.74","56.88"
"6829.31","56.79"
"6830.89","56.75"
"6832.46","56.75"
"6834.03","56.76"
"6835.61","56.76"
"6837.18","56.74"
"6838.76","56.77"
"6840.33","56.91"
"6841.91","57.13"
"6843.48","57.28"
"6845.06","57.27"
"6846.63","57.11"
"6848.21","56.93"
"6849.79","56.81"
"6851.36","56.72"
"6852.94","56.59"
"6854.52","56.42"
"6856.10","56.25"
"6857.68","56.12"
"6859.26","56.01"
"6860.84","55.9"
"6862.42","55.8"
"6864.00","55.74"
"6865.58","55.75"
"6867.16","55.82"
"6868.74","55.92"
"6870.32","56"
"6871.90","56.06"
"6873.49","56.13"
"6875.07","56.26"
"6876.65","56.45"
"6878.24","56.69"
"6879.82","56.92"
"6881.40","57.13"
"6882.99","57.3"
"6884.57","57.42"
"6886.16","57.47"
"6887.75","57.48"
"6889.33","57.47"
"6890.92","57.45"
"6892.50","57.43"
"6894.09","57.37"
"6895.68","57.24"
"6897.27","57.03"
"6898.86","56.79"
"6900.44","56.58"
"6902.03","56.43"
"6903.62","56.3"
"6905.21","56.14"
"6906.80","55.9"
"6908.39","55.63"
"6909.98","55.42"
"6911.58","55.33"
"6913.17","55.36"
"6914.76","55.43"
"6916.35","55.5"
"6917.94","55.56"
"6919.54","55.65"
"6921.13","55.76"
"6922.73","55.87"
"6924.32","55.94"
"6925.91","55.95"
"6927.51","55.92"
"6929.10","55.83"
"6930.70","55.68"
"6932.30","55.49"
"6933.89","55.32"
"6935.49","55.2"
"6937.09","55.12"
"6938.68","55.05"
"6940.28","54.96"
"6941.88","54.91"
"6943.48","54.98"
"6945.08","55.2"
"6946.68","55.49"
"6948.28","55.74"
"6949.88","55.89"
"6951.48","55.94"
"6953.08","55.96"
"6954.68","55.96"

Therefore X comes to 56.6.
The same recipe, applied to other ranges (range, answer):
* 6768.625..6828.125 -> 57.4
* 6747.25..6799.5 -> 57.3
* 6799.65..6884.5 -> 56.8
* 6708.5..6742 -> 58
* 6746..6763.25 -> 57.2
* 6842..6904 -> 56.7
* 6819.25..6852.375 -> 57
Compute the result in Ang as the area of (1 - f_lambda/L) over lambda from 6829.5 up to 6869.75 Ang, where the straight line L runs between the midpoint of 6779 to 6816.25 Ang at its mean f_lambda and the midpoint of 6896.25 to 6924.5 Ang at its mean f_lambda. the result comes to 0.1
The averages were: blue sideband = 57.4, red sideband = 55.9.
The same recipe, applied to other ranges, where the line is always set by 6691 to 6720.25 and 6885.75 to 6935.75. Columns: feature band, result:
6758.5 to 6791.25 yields 0.1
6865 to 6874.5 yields 0.1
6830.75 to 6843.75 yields 0.0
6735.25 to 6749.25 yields 0.1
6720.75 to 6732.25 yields 0.0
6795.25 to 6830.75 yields -0.1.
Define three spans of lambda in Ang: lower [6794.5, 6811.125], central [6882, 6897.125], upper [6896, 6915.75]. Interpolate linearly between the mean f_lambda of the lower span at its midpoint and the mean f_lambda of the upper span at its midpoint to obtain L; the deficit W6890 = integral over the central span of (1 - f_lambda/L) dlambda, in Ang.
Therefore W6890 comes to -0.3 Ang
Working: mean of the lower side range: 57.6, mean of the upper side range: 56.1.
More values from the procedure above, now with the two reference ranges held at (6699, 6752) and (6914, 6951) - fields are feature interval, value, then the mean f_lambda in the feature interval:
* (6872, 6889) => -0.25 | 56.9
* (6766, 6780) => -0.08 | 57.6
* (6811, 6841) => -0.16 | 57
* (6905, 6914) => 0.03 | 55.6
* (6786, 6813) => -0.22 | 57.5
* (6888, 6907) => -0.34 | 56.9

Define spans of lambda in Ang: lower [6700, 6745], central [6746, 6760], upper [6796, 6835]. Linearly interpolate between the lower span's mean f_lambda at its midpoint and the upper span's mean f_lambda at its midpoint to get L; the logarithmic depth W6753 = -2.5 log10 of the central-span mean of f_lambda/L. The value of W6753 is 0.01 mag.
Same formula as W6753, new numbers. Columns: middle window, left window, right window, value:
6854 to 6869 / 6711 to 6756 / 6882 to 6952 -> 0.01 mag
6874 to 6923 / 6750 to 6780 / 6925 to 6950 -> -0.01 mag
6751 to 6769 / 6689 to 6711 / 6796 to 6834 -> 0.01 mag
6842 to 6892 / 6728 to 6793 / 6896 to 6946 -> -0.01 mag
